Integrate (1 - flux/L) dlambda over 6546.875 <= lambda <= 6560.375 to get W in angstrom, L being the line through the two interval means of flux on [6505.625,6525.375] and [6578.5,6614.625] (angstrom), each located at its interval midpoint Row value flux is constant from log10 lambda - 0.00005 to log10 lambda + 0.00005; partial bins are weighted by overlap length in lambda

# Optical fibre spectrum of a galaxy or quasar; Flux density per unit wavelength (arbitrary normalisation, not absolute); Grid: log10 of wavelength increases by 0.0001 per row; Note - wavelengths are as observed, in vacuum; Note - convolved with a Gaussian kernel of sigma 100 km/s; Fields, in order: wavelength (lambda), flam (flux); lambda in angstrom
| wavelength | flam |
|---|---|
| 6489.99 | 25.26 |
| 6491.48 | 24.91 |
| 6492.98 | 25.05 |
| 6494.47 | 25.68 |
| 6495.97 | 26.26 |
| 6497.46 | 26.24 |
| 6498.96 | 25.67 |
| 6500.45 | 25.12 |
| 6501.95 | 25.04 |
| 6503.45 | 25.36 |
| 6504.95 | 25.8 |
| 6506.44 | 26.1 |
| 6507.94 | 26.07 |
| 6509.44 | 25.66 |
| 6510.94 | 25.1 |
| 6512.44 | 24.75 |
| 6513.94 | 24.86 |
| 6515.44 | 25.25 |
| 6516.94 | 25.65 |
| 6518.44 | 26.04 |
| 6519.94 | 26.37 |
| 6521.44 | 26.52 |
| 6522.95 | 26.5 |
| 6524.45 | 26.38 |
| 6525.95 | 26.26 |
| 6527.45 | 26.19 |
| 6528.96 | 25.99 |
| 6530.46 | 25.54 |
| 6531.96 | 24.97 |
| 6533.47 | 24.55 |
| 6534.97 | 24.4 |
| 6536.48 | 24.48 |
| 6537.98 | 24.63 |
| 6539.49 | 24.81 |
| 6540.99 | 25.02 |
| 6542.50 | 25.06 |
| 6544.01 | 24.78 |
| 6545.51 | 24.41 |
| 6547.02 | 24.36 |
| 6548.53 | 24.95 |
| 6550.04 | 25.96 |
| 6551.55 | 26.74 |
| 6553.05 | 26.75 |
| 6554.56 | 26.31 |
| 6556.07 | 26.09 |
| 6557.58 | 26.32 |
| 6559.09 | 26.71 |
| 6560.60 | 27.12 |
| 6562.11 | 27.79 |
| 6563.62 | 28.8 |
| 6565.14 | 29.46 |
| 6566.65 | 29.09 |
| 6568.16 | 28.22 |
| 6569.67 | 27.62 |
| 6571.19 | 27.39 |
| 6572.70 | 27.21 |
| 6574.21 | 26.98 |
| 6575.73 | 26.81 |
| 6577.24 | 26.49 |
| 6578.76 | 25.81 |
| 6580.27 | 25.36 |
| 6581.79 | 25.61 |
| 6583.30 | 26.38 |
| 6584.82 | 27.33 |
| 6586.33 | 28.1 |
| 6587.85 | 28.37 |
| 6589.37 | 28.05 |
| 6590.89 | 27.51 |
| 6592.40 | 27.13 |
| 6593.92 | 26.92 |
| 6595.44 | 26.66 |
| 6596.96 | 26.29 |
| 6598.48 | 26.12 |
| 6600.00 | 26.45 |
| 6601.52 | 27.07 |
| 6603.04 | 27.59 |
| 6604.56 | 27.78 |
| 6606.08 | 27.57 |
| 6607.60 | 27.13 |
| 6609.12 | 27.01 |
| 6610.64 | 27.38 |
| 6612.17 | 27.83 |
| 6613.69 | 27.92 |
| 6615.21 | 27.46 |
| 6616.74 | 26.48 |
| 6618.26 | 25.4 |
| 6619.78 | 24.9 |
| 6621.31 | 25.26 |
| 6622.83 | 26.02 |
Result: 0.1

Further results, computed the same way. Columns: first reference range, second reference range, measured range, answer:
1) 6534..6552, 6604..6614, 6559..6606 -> -1.4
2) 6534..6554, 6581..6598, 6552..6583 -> -1.1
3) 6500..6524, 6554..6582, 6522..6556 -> 1.2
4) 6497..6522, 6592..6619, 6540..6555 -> 0.4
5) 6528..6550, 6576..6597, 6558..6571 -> -1.0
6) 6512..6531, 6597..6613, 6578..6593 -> -0.1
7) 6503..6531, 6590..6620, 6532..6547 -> 0.8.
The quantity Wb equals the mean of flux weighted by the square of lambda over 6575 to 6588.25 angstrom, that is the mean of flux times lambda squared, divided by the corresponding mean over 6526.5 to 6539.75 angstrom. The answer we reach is 1.08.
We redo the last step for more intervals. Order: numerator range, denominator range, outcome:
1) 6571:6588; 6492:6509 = 1.07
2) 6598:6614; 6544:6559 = 1.08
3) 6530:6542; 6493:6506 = 0.98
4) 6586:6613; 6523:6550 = 1.10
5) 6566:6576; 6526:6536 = 1.11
